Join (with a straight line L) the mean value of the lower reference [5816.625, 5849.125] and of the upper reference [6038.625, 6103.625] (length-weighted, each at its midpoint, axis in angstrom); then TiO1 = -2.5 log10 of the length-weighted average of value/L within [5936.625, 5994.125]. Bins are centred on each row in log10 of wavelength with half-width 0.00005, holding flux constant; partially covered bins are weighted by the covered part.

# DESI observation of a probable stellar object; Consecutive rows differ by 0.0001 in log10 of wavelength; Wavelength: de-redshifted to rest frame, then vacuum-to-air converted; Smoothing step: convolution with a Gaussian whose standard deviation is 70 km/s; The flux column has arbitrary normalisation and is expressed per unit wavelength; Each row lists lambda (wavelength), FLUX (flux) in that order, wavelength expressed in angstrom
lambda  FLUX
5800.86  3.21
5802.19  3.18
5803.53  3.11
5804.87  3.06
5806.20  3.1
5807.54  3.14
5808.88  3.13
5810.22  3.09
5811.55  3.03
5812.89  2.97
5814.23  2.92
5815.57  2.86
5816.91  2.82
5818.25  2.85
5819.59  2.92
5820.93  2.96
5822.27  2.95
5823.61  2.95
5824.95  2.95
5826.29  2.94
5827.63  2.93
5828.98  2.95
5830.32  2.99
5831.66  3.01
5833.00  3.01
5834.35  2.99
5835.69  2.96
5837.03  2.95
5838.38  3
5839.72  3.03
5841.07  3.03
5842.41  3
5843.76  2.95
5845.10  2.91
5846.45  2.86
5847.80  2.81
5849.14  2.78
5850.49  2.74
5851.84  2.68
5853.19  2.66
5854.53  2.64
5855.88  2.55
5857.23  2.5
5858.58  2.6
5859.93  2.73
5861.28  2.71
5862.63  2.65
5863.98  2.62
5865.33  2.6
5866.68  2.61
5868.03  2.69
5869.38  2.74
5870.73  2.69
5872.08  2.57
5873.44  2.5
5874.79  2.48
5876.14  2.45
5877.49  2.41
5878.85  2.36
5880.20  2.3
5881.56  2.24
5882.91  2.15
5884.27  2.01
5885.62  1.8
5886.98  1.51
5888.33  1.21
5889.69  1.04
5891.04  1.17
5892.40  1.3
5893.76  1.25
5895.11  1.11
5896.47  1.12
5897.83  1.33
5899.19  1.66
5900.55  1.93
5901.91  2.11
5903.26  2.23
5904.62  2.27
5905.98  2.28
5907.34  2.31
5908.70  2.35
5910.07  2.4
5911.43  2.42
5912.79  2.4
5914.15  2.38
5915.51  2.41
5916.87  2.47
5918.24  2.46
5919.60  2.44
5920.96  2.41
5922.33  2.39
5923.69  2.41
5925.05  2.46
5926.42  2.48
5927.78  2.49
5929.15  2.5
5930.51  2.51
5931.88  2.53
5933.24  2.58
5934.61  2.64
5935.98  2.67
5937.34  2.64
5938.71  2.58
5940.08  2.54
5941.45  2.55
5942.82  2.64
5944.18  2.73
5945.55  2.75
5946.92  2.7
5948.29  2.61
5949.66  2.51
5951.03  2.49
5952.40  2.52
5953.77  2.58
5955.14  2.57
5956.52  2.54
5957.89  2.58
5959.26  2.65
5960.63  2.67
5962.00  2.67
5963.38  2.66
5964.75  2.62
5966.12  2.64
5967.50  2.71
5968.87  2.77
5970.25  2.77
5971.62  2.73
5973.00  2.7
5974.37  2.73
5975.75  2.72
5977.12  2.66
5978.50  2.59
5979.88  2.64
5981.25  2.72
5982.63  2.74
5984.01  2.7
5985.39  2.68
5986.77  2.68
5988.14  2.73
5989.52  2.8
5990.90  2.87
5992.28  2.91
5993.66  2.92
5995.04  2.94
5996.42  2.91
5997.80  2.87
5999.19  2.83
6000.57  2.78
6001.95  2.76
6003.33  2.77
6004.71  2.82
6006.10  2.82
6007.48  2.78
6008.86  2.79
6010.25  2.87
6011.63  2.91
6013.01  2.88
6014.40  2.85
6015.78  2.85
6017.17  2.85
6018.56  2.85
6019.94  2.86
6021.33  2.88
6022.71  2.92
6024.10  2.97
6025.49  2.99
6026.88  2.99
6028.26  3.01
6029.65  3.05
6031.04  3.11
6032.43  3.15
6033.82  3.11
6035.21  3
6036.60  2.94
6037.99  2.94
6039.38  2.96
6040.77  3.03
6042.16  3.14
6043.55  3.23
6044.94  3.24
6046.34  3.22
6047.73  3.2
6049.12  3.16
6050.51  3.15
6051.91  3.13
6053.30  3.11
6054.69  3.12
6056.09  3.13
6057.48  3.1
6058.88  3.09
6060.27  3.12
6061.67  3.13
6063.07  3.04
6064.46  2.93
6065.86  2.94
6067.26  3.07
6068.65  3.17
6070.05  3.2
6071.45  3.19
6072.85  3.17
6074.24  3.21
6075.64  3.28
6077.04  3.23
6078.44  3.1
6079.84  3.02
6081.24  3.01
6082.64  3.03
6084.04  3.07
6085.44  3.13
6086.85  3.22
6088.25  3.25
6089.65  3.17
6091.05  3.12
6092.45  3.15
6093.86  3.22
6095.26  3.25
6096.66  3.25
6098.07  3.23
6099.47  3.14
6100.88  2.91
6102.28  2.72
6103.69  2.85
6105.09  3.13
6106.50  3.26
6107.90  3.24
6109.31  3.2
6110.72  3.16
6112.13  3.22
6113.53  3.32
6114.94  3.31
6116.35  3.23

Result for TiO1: 0.14 mag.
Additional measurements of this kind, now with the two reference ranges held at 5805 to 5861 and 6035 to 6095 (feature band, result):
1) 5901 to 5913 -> 0.28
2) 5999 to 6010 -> 0.10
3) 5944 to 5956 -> 0.16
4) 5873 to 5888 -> 0.33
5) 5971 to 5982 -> 0.13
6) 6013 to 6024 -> 0.07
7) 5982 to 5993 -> 0.11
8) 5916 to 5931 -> 0.21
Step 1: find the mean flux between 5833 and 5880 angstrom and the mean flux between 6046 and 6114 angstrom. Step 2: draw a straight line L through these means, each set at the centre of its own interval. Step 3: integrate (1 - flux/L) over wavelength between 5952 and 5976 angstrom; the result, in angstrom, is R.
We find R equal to 2.1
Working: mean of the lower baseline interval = 2.72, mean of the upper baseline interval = 3.13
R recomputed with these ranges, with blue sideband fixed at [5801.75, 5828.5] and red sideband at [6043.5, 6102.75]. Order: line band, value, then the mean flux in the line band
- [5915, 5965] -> 8.2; 2.56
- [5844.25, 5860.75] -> 1.7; 2.71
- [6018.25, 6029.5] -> 0.6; 2.94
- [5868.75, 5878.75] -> 1.6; 2.54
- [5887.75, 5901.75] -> 7.8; 1.34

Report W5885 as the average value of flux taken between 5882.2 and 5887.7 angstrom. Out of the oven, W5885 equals 1.87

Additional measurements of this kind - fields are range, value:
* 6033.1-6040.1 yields 2.99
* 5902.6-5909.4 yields 2.29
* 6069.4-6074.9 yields 3.19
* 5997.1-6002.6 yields 2.81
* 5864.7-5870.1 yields 2.66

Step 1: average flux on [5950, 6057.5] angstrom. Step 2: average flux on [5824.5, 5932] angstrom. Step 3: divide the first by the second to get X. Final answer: 1.18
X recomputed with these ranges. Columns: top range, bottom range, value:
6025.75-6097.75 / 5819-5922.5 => 1.28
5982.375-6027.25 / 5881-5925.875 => 1.43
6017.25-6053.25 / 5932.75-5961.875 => 1.17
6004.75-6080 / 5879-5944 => 1.41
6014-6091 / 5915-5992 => 1.18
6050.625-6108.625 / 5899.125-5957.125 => 1.27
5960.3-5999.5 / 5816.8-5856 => 0.95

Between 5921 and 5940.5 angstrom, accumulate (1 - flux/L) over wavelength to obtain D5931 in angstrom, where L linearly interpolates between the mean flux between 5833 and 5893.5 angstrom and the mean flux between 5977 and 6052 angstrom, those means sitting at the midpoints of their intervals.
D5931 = 1.1 angstrom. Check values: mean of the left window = 2.48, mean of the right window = 2.91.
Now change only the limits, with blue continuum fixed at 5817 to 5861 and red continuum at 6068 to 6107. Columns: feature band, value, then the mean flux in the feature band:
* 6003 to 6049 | 1.4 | 2.97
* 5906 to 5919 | 2.4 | 2.39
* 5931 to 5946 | 1.8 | 2.62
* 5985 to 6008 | 1.6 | 2.82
